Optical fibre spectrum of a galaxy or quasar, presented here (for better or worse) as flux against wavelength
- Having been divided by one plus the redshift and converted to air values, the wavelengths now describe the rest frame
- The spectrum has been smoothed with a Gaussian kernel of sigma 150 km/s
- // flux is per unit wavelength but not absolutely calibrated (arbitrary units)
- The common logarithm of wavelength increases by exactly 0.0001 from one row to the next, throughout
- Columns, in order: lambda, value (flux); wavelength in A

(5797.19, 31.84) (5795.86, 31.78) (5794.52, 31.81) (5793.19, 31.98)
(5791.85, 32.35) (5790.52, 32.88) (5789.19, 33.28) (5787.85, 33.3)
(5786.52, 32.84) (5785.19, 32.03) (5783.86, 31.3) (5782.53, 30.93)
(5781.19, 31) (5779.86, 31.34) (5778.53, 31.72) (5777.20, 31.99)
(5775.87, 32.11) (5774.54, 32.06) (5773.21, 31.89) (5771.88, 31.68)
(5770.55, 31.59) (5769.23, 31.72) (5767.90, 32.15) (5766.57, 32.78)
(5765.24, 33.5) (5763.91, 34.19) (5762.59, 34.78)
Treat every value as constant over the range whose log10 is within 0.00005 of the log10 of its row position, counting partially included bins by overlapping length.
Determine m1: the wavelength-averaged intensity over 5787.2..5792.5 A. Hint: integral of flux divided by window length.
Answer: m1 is 33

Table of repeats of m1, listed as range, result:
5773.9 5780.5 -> 31.8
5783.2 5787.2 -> 32.1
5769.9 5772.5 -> 31.6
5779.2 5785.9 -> 31.3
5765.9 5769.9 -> 32.2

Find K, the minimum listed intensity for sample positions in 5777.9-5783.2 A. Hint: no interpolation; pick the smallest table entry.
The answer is 30.93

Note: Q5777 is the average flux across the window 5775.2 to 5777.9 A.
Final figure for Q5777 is 32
